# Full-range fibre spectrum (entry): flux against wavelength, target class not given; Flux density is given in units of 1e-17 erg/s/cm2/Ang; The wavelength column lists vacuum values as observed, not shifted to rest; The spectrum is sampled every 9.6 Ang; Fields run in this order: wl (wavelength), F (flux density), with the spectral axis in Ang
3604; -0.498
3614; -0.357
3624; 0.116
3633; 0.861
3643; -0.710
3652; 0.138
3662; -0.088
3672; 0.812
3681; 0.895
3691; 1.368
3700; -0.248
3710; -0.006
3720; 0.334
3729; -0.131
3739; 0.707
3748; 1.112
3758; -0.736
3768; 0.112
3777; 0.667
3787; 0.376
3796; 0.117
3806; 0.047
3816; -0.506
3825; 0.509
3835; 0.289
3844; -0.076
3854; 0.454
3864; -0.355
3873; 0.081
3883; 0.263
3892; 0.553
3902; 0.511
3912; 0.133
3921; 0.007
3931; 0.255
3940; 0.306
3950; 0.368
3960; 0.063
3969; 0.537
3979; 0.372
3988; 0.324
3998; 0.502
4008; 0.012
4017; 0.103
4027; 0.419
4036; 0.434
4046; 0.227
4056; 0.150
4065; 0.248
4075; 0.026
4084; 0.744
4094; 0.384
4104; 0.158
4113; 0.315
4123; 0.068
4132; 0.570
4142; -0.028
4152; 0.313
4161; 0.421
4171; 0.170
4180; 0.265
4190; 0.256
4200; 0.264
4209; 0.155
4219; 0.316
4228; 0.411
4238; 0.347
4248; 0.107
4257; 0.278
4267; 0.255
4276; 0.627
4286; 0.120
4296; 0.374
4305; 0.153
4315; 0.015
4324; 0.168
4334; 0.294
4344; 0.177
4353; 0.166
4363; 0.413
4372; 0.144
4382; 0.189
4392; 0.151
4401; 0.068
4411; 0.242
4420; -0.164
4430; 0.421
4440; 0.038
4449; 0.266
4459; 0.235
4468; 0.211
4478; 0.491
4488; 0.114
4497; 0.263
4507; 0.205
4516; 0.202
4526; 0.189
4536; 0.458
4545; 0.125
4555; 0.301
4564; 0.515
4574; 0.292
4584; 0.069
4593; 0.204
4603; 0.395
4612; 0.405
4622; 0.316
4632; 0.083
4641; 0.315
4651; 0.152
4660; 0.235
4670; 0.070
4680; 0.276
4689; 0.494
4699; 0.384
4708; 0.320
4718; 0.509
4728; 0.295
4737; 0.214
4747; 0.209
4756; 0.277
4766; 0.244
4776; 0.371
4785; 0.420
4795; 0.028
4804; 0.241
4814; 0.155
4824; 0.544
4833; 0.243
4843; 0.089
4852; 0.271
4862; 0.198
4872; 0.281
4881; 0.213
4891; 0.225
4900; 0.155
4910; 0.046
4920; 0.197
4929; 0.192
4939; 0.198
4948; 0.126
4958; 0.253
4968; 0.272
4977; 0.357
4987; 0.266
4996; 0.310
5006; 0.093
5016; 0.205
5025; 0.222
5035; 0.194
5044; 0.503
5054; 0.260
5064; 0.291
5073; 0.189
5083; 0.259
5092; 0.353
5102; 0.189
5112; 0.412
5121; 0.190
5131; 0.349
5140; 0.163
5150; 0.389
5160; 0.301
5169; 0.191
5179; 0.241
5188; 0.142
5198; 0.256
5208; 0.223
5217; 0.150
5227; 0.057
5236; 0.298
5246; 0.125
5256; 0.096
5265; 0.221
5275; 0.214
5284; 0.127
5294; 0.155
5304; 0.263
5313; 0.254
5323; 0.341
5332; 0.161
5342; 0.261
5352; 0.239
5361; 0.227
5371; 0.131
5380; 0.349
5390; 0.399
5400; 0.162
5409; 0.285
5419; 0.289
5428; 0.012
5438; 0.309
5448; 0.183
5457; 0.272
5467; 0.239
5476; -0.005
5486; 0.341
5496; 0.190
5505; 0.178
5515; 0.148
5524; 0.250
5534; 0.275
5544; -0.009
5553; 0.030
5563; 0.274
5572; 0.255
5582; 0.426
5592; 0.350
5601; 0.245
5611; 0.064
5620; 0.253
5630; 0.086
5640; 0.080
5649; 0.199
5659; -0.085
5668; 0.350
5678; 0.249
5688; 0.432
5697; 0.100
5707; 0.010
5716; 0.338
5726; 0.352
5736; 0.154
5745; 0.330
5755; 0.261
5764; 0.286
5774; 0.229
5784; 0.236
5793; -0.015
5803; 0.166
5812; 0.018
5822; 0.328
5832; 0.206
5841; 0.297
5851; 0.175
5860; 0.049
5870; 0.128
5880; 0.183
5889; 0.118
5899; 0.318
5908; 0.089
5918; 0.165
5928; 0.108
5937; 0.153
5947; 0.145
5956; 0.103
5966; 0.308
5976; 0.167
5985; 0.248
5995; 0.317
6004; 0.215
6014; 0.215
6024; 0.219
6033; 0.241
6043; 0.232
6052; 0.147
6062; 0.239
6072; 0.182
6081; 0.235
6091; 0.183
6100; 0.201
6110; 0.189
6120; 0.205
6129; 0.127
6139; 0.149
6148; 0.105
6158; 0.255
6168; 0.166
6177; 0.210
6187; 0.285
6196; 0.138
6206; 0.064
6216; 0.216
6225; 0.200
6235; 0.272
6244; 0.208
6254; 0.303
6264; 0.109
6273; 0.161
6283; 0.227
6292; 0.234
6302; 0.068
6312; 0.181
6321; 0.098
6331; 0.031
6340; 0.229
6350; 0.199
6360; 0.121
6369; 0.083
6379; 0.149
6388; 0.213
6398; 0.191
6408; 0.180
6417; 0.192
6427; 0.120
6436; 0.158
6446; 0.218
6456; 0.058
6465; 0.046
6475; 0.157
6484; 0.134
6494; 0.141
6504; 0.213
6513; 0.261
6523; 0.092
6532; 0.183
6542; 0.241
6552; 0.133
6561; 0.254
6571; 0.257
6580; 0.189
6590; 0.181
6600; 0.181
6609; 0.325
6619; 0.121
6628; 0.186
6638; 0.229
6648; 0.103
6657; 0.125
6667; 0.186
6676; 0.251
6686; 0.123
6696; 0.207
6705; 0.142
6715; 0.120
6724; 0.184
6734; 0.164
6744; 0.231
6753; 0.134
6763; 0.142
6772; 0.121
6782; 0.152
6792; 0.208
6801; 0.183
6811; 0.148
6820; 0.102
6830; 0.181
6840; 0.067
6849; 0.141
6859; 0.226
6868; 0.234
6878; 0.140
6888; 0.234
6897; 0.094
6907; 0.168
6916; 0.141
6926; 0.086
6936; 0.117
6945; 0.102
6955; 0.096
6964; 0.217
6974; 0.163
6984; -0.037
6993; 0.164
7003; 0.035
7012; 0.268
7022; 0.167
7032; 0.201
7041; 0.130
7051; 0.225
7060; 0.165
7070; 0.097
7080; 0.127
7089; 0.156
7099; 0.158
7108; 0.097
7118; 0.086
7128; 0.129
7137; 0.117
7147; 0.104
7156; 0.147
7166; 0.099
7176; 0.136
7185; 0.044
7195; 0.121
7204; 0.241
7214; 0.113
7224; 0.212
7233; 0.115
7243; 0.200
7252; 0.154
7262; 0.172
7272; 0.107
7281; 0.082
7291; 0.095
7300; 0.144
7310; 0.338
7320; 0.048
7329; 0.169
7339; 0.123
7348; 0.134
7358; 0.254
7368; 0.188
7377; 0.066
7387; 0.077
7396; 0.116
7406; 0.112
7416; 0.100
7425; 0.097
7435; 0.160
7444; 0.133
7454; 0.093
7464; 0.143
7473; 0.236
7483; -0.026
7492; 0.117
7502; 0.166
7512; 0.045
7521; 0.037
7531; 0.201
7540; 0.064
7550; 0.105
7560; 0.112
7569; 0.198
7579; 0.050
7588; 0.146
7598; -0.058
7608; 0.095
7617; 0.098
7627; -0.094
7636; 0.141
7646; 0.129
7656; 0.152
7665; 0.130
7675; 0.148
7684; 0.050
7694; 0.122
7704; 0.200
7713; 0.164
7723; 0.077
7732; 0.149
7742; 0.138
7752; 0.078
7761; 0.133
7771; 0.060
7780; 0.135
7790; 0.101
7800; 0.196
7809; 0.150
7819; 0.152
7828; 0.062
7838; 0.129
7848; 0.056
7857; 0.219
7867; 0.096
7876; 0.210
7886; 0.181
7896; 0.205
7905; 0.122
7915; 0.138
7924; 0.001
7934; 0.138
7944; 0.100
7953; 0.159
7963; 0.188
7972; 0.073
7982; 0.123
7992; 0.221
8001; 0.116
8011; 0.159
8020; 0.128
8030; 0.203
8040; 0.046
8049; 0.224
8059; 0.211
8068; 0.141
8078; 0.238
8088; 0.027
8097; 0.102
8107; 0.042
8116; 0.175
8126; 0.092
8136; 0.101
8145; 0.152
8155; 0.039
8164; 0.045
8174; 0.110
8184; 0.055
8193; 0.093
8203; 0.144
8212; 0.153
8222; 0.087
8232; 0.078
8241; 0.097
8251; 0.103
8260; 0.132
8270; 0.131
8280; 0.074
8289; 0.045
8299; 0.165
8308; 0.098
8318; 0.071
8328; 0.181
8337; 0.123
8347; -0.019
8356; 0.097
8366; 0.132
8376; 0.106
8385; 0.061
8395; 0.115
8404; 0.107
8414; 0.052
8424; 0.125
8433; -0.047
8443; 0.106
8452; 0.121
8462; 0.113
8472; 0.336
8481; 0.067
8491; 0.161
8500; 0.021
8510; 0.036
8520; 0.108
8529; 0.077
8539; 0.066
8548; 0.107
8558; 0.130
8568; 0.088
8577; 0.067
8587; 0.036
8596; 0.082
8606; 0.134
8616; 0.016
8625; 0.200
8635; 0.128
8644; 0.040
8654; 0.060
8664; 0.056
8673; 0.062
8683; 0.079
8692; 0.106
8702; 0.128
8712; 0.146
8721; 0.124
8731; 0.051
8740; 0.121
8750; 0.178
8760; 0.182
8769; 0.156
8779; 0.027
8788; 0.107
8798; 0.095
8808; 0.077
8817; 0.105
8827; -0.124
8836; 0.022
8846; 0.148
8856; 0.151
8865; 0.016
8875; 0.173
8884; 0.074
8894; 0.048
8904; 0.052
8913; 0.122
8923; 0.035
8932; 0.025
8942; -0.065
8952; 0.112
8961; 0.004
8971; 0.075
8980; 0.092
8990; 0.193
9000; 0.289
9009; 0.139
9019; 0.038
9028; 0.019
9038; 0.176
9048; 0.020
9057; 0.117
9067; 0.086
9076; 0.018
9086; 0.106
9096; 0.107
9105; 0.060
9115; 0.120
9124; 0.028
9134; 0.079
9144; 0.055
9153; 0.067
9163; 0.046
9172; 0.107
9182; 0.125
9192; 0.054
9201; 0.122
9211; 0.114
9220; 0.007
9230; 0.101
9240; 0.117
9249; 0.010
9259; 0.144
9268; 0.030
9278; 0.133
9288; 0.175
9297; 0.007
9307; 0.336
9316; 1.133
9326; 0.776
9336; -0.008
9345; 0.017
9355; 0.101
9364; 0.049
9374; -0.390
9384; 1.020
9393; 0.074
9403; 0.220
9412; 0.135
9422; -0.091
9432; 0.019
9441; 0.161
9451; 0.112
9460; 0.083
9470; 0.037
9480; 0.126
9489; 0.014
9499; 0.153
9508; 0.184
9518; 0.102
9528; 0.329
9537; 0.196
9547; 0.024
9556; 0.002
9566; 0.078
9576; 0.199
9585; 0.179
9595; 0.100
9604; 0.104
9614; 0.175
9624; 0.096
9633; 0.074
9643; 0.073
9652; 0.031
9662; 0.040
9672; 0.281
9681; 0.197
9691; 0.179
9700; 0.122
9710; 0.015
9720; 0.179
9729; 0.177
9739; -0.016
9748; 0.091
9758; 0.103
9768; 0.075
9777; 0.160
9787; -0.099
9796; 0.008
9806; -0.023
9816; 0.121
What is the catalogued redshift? 1.50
